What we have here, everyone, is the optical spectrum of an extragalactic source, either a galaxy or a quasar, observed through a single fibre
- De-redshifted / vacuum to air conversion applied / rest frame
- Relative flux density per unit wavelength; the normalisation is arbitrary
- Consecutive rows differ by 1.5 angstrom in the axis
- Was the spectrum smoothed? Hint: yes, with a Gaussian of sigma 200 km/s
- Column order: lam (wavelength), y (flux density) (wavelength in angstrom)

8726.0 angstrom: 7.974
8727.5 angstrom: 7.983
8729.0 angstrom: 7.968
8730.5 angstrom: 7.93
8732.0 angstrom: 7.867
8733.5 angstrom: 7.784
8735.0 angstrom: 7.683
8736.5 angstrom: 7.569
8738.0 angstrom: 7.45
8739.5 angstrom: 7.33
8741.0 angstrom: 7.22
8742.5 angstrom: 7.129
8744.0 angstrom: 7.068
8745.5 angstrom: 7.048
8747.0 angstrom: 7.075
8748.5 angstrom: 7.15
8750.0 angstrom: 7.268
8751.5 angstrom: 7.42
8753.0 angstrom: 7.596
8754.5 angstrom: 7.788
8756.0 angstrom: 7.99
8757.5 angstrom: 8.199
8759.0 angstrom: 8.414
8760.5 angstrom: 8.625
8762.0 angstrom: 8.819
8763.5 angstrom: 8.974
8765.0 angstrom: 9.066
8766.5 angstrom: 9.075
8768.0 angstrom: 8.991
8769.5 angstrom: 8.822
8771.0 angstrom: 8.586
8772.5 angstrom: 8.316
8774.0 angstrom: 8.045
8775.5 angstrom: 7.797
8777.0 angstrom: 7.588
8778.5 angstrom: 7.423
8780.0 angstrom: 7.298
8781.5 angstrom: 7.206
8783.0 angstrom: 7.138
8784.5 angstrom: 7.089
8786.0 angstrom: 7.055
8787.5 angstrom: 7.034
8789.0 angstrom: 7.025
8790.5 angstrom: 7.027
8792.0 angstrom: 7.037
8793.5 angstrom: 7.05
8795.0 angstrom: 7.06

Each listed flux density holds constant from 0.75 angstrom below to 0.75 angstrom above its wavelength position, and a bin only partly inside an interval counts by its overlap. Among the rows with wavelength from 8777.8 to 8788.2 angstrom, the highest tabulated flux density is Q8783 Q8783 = 7.423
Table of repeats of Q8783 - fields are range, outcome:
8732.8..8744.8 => 7.784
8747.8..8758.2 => 8.199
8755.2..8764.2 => 8.974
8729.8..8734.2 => 7.93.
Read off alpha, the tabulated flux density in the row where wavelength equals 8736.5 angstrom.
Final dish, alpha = 7.569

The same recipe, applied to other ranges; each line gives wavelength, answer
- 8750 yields 7.268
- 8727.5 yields 7.983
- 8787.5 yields 7.034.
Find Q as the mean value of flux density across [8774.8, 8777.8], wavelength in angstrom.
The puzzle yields 7.69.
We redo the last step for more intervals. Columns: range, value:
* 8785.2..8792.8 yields 7.04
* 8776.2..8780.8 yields 7.44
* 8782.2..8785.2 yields 7.12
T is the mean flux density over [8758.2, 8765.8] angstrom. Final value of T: 8.78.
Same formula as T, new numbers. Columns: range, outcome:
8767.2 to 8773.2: 8.69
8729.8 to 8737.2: 7.77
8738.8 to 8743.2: 7.23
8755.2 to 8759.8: 8.2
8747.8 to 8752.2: 7.28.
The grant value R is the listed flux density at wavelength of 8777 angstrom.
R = 7.588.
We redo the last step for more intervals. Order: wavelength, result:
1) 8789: 7.025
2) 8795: 7.06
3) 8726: 7.974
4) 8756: 7.99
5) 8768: 8.991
